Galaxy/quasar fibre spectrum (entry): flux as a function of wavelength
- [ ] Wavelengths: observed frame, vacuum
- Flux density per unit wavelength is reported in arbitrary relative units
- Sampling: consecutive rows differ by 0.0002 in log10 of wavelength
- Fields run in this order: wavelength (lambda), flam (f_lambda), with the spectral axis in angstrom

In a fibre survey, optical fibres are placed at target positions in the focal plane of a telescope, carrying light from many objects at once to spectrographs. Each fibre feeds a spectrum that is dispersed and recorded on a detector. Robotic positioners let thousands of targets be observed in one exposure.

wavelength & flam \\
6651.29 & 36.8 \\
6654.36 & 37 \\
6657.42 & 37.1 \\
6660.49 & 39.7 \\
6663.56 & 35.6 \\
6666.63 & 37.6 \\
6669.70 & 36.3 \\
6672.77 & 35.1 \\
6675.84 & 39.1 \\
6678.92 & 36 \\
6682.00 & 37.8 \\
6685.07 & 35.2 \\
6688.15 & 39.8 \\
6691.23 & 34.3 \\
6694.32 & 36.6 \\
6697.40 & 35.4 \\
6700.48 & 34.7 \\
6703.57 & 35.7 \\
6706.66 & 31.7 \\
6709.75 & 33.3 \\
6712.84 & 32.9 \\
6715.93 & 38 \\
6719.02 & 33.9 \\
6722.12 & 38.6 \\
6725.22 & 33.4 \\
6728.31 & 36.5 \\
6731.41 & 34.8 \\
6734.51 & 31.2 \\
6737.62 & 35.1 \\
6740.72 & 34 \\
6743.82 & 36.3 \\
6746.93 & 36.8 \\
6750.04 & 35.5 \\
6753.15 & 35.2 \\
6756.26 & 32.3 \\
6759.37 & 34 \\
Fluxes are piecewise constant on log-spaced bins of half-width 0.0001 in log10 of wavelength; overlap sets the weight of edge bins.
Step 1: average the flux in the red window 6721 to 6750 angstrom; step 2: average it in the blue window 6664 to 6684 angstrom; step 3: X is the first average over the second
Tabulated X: 0.95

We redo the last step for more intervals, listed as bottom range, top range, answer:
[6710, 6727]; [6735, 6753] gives 1.00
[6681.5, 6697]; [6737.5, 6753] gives 0.97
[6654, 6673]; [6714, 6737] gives 0.95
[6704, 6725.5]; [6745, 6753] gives 1.04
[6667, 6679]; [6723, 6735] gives 0.94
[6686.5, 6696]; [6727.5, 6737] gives 0.92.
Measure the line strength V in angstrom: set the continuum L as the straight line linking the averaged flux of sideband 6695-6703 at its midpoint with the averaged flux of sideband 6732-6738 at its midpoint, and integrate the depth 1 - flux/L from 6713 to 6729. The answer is -0.89 angstrom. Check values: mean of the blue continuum 35.3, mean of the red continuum 33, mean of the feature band 35.8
